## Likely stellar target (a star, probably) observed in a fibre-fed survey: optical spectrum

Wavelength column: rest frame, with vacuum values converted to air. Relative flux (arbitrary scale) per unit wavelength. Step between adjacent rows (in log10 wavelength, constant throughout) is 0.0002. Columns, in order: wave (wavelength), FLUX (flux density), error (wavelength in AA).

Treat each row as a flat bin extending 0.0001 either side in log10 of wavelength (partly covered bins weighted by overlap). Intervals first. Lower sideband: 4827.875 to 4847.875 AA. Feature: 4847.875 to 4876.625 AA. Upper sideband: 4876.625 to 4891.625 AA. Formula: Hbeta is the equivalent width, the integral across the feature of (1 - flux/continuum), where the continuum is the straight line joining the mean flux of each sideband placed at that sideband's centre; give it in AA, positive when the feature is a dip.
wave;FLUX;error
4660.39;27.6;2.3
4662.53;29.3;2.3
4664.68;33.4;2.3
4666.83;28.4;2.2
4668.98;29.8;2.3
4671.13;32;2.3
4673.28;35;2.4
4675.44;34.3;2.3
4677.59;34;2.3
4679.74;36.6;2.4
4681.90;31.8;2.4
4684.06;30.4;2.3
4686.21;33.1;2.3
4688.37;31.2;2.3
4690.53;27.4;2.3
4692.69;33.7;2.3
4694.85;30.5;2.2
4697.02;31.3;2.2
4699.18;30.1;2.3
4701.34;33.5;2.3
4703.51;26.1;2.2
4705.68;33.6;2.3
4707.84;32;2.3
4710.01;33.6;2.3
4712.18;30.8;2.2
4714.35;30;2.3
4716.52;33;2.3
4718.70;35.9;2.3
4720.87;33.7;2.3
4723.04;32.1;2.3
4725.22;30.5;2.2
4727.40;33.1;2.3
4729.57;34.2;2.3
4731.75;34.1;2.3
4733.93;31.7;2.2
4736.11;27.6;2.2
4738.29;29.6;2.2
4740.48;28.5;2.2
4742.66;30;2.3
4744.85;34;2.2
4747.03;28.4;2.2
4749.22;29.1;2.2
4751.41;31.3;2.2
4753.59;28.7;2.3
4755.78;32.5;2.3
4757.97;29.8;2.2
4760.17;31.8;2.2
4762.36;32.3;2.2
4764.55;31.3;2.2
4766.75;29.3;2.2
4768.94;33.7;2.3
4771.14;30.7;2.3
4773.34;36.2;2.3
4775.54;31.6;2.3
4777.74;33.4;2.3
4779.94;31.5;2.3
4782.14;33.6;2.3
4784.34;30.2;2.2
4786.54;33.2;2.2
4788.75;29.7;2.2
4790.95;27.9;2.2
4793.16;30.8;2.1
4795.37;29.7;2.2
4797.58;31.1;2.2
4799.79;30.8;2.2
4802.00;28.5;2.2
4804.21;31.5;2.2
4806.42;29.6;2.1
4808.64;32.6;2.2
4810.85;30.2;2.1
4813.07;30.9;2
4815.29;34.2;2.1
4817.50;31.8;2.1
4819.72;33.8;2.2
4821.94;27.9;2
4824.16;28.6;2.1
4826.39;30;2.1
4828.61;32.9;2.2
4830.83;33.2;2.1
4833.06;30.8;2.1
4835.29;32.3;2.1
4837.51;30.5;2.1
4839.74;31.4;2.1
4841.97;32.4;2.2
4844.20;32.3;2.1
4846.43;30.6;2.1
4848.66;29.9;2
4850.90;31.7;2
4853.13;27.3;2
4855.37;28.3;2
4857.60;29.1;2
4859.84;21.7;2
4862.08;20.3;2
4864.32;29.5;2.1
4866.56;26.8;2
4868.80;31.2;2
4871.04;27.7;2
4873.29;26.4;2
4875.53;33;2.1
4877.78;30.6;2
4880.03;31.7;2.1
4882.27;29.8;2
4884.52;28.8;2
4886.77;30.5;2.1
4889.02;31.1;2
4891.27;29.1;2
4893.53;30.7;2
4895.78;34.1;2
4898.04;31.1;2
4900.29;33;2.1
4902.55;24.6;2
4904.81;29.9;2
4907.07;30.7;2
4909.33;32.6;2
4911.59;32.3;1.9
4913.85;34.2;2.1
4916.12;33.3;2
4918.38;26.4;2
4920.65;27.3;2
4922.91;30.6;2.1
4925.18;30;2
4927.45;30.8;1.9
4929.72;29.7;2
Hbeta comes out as 2.9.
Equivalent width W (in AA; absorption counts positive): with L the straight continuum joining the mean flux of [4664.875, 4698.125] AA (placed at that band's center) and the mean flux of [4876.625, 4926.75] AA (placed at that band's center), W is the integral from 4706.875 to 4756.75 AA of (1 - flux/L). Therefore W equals 0.29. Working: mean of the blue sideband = 32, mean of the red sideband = 30.6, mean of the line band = 31.5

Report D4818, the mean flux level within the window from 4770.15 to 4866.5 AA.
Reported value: 30.5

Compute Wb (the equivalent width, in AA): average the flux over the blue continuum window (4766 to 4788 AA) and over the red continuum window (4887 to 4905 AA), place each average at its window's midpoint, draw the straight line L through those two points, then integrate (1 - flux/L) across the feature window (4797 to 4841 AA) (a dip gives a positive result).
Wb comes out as 0.8 AA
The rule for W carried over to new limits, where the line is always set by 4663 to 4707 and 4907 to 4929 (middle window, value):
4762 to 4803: 0.05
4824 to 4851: -0.19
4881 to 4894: 0.40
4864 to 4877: 0.79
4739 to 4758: 0.75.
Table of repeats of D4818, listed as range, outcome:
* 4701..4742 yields 31.7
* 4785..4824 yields 30.8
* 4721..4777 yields 31.3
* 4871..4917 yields 30.8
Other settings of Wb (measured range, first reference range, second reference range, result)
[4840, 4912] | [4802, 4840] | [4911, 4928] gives 2.79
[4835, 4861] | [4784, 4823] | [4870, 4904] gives 0.66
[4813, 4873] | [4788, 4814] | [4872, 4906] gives 0.91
